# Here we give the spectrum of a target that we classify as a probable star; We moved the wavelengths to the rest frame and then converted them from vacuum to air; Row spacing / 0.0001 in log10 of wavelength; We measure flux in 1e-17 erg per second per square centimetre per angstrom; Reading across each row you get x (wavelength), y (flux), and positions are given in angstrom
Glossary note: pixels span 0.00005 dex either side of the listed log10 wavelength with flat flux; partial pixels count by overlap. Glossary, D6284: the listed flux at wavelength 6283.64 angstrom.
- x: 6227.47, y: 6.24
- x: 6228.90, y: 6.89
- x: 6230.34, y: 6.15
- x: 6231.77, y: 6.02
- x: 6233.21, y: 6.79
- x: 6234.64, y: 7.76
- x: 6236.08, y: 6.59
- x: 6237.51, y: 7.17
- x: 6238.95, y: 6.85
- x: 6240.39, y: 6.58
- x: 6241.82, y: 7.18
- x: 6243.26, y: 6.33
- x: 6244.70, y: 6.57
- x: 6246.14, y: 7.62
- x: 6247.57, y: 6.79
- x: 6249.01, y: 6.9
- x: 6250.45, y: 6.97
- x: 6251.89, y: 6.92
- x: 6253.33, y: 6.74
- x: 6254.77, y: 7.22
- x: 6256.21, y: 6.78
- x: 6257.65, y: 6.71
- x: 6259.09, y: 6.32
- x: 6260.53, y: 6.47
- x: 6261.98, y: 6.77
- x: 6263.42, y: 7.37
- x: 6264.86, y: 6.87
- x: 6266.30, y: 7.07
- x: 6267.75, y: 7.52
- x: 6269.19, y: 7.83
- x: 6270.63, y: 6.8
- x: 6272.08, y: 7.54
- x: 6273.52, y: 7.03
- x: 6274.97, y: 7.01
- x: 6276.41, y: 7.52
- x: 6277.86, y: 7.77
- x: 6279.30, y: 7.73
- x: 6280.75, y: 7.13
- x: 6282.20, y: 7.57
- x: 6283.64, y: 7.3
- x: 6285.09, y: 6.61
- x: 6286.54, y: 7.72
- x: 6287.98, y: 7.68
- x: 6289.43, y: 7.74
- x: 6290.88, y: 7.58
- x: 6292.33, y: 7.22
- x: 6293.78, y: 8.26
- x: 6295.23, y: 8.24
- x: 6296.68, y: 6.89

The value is 7.3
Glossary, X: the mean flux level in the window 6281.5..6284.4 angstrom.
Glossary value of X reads 7.43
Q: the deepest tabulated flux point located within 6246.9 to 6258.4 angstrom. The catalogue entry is 6.71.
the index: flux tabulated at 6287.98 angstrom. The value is 7.68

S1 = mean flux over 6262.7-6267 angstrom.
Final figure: 7.11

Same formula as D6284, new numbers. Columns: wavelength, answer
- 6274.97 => 7.01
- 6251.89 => 6.92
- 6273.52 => 7.03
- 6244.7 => 6.57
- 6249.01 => 6.9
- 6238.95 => 6.85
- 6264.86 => 6.87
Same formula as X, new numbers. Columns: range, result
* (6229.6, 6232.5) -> 6.08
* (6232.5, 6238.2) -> 7.09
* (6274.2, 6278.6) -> 7.43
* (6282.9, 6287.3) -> 7.23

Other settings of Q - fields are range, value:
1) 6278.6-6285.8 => 6.61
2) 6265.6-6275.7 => 6.8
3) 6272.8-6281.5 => 7.01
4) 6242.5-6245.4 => 6.33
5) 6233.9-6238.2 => 6.59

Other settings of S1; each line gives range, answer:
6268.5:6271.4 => 7.31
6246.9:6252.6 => 6.89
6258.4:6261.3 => 6.39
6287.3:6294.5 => 7.69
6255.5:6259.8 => 6.61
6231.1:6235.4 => 6.86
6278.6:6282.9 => 7.46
